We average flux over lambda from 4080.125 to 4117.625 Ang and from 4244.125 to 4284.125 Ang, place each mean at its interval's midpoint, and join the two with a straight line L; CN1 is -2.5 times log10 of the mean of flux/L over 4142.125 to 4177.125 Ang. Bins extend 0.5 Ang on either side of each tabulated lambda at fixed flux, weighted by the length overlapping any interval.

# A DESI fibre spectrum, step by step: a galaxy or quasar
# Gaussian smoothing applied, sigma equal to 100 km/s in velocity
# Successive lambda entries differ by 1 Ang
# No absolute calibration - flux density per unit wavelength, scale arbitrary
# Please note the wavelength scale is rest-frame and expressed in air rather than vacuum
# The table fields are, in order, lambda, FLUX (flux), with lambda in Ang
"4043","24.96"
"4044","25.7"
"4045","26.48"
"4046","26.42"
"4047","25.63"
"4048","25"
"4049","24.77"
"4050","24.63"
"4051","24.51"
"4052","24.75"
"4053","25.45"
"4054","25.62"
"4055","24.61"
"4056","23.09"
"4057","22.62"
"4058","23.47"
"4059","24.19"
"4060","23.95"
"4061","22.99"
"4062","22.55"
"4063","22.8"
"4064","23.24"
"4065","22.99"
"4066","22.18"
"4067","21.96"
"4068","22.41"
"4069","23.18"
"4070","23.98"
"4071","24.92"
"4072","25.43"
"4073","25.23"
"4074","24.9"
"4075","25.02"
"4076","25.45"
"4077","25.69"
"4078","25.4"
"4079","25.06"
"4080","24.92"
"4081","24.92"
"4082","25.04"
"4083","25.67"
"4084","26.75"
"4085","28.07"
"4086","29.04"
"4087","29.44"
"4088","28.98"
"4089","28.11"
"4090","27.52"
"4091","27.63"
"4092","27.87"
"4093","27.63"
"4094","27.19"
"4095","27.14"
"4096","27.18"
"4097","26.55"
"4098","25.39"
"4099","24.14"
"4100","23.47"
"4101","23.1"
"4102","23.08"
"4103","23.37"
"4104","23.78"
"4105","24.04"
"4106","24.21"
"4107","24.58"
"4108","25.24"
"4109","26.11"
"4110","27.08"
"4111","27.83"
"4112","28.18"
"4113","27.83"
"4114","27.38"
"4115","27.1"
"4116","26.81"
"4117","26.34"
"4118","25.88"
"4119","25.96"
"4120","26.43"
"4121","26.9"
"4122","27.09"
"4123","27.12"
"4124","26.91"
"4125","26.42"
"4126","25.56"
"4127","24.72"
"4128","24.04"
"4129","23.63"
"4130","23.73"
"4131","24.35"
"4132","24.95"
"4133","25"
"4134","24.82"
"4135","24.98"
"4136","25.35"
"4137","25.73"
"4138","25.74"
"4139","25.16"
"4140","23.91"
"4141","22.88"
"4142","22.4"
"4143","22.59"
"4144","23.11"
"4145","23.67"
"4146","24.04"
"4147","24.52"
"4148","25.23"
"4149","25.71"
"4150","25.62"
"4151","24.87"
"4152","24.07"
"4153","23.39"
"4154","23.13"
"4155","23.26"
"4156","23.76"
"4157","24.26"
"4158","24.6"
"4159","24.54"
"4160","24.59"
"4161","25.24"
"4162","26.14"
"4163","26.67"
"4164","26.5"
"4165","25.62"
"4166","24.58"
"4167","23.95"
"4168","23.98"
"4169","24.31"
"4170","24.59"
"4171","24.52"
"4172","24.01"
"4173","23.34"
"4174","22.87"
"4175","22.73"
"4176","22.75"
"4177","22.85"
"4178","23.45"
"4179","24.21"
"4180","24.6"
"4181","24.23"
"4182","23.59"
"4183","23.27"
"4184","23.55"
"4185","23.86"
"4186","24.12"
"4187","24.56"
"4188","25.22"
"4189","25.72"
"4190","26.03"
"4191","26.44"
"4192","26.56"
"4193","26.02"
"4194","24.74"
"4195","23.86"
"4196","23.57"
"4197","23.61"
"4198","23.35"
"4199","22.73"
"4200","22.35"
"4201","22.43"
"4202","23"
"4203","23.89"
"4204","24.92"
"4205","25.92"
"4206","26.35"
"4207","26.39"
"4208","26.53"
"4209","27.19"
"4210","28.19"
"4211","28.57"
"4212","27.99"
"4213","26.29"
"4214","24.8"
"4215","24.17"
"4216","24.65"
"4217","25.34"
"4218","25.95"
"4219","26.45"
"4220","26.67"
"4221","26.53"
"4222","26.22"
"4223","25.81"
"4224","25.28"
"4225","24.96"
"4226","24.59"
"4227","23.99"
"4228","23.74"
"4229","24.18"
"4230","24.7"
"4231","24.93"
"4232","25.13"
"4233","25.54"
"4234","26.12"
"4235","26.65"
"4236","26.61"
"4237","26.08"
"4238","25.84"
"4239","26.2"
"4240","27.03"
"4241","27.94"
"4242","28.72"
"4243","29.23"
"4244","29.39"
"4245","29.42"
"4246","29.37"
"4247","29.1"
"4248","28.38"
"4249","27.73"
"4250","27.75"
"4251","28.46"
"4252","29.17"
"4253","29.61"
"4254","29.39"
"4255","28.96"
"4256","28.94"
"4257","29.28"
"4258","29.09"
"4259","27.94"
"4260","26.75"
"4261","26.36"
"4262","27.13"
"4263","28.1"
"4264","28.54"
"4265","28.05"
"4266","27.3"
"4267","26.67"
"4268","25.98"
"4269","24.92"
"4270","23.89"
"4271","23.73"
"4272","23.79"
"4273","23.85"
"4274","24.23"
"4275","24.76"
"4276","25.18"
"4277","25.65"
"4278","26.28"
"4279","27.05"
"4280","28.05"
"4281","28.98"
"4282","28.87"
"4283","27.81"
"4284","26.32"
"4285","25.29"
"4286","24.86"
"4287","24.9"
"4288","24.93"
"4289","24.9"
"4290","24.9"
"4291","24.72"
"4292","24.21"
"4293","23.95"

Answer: 0.10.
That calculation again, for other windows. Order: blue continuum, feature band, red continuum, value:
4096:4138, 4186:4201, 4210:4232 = 0.04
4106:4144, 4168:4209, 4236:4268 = 0.11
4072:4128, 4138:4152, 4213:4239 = 0.07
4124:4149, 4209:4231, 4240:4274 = 0.04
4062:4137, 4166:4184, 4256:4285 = 0.10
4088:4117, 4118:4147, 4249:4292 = 0.06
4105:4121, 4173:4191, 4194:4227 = 0.07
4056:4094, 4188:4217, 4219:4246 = 0.04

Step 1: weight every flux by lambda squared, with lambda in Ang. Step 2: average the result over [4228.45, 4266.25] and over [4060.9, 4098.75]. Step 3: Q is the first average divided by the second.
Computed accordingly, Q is 1.2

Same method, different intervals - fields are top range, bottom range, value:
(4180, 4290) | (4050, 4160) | 1.11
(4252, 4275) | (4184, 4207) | 1.13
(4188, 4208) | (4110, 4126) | 0.95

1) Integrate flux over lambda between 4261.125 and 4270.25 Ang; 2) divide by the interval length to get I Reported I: 26.8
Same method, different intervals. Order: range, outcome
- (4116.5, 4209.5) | 24.6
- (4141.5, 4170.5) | 24.4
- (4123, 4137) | 25.1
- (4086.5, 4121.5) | 26.3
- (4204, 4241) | 25.9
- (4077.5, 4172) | 25.4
